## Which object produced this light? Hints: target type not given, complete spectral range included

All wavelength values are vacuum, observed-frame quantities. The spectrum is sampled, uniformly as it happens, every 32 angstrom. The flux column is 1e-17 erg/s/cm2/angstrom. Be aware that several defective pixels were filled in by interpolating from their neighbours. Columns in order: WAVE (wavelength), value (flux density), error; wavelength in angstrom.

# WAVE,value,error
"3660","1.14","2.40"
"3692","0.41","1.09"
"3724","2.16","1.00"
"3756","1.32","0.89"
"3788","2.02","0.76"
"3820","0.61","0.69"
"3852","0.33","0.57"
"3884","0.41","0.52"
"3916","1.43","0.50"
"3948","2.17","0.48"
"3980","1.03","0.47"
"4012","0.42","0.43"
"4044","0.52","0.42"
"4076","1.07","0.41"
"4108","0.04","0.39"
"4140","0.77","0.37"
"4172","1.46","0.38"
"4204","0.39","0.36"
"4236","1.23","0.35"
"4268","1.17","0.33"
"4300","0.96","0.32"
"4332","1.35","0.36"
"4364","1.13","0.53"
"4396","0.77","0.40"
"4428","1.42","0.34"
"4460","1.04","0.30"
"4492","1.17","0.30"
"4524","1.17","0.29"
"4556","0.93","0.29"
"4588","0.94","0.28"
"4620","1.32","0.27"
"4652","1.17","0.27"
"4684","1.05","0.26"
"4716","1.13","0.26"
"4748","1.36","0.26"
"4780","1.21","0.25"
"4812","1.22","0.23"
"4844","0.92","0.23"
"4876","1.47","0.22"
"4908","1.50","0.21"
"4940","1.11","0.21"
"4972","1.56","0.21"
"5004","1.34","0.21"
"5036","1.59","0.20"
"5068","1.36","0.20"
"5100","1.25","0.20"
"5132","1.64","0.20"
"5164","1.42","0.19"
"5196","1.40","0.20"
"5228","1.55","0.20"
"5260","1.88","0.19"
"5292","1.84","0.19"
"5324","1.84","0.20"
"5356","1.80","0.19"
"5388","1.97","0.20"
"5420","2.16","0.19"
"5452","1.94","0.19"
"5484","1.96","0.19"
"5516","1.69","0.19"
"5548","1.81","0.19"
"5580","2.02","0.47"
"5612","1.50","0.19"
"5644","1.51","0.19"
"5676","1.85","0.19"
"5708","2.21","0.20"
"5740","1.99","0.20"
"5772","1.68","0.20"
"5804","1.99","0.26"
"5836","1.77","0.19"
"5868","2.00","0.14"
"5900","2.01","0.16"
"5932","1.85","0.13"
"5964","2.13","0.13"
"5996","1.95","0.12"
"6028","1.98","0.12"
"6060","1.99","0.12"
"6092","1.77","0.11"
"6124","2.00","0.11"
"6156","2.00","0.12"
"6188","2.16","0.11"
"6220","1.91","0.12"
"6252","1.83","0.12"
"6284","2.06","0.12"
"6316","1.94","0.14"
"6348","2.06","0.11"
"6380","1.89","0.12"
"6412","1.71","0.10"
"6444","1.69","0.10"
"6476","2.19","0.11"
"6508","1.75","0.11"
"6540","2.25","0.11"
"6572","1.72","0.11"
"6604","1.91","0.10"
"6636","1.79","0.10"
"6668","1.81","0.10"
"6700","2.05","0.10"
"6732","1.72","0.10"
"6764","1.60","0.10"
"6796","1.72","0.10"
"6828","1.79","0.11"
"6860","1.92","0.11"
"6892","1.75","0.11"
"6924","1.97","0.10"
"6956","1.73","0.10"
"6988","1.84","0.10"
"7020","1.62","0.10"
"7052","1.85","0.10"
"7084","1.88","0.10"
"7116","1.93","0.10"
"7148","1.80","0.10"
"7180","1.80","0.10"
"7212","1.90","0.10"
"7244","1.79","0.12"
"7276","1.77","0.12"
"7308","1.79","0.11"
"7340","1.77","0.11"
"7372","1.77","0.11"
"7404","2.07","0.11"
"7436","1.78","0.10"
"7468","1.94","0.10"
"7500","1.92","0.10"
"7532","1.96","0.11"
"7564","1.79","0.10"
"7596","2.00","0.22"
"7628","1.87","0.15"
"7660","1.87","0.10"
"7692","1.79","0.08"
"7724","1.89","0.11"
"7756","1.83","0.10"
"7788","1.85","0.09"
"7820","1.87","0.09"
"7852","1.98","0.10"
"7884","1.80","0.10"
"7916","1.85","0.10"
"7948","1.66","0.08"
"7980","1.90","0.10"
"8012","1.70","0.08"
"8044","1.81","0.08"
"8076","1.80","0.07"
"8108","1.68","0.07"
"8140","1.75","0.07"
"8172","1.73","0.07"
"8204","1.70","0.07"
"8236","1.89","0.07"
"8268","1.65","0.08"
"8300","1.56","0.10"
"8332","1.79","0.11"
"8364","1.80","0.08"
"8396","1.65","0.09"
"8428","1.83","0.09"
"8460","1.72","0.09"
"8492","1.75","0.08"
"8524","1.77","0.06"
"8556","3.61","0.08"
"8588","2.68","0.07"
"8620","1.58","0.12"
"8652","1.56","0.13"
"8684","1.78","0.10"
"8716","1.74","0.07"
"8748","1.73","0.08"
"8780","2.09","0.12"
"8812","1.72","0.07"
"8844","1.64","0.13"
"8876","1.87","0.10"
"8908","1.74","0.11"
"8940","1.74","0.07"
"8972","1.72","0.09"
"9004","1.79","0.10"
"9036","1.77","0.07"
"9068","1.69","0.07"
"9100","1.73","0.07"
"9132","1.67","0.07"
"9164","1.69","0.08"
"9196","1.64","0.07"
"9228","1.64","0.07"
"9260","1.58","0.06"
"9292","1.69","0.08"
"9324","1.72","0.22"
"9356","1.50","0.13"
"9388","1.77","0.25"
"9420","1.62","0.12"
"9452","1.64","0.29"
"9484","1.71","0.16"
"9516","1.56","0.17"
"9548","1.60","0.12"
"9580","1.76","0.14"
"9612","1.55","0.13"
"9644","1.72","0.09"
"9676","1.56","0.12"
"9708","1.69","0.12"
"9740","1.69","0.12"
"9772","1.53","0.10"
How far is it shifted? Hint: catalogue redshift 0.30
